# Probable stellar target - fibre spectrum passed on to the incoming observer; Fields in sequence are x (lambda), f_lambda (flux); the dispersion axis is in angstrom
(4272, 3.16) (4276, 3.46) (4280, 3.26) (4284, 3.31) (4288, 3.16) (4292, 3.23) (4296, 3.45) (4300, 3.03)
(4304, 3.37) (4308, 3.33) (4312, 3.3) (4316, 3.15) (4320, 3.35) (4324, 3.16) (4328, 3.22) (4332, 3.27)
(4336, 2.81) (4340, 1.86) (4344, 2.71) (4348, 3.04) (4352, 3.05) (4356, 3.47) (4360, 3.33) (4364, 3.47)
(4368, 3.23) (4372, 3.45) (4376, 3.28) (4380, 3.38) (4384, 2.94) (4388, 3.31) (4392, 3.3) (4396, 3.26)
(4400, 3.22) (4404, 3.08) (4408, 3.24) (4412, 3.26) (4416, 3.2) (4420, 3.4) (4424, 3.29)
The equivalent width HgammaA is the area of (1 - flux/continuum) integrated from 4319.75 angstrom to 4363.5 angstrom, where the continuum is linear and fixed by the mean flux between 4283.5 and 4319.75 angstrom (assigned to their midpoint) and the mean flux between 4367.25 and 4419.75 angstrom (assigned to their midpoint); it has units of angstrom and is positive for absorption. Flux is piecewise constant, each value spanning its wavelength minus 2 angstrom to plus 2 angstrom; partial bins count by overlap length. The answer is 3.07 angstrom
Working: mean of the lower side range 3.26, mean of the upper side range 3.25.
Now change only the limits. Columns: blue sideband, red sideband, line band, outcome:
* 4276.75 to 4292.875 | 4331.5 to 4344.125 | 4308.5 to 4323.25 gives -2.1 angstrom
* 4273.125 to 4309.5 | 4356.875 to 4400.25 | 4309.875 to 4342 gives 2.7 angstrom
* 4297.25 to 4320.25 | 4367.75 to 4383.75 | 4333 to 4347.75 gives 3.1 angstrom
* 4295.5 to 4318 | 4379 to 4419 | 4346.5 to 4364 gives -0.1 angstrom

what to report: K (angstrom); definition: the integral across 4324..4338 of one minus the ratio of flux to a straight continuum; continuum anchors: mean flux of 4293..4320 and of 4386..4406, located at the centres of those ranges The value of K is 0.7 angstrom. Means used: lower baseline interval 3.28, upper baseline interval 3.23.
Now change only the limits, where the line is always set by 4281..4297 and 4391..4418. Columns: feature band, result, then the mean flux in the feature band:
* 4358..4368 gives -0.4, 3.37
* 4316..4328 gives 0.1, 3.23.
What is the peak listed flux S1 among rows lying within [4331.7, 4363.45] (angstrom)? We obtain 3.47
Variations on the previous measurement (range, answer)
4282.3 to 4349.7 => 3.45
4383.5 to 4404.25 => 3.31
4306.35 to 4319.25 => 3.33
